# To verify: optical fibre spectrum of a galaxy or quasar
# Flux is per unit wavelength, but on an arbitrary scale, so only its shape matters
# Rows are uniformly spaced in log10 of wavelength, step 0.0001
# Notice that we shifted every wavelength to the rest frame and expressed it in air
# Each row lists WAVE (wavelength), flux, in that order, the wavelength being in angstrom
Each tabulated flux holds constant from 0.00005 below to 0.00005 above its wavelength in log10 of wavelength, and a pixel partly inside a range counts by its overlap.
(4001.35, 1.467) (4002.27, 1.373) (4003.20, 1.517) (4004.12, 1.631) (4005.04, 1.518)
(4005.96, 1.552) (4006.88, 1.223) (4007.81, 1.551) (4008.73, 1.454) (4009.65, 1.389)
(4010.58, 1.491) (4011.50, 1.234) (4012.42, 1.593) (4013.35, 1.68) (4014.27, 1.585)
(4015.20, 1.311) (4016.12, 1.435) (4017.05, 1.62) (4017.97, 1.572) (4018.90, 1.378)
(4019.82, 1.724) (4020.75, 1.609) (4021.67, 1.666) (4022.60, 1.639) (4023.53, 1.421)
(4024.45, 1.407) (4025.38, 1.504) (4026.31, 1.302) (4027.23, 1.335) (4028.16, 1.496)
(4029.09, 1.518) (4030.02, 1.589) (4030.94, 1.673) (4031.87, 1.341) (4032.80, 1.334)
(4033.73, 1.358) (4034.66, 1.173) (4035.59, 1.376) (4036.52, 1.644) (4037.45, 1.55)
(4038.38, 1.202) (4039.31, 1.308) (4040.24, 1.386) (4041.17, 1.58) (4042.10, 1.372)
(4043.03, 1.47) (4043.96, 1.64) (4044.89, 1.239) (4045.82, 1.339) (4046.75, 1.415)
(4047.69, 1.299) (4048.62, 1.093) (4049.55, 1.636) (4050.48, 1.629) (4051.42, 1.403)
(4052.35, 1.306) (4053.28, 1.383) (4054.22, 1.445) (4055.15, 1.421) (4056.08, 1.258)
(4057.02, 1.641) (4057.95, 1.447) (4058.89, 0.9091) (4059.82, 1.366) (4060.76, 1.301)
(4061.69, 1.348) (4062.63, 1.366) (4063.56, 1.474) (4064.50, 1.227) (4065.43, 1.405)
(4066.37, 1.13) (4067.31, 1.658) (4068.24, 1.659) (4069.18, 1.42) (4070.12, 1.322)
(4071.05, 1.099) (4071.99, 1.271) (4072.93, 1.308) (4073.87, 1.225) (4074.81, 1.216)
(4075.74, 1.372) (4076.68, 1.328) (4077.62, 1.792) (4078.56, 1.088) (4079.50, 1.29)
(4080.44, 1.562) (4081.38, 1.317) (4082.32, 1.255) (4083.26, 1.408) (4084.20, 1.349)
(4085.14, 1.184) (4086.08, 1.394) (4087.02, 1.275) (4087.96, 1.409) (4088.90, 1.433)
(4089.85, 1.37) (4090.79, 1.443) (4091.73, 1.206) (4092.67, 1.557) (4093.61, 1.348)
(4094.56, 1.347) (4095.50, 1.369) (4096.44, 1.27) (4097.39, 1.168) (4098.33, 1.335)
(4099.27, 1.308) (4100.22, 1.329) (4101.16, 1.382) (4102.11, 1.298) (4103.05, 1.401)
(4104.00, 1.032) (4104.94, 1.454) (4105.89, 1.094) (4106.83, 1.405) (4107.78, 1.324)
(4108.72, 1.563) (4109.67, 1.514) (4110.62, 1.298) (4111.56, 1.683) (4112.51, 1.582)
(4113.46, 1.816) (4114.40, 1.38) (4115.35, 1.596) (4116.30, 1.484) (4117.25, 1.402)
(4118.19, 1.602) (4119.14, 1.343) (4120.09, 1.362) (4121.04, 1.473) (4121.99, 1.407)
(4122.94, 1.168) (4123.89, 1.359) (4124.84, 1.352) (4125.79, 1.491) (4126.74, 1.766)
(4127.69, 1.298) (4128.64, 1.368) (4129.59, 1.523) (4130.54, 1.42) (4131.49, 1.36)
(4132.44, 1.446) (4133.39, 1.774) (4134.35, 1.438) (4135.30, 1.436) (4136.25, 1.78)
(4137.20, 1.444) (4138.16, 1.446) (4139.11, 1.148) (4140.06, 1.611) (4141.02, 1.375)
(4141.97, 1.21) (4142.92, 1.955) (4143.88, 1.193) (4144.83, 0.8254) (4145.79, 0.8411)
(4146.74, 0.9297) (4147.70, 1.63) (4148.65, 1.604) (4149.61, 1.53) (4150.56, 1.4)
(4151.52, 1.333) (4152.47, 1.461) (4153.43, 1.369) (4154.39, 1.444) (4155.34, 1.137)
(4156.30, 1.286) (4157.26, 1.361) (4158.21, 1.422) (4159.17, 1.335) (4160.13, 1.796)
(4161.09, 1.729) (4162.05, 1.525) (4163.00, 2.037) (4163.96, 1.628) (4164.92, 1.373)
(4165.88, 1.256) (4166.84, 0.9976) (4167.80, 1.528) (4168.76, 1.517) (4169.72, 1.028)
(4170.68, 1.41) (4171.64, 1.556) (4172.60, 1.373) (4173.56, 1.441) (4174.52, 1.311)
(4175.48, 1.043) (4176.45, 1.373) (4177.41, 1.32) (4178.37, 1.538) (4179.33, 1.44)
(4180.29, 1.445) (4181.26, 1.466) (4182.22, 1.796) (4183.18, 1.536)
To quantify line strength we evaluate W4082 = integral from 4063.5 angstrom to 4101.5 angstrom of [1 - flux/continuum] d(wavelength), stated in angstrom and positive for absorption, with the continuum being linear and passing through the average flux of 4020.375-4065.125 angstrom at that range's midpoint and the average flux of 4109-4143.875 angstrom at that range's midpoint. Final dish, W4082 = 2.5 angstrom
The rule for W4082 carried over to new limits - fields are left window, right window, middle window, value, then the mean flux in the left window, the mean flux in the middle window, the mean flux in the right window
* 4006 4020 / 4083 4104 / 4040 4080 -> 0.7 angstrom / 1.48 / 1.37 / 1.34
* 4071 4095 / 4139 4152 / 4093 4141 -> -2.9 angstrom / 1.34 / 1.42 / 1.33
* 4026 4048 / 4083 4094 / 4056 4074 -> 0.5 angstrom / 1.42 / 1.35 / 1.36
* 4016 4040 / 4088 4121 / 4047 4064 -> 0.8 angstrom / 1.47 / 1.37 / 1.4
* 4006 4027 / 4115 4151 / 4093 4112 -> 1.2 angstrom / 1.49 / 1.35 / 1.41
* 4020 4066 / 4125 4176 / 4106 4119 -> -0.8 angstrom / 1.41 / 1.5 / 1.41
